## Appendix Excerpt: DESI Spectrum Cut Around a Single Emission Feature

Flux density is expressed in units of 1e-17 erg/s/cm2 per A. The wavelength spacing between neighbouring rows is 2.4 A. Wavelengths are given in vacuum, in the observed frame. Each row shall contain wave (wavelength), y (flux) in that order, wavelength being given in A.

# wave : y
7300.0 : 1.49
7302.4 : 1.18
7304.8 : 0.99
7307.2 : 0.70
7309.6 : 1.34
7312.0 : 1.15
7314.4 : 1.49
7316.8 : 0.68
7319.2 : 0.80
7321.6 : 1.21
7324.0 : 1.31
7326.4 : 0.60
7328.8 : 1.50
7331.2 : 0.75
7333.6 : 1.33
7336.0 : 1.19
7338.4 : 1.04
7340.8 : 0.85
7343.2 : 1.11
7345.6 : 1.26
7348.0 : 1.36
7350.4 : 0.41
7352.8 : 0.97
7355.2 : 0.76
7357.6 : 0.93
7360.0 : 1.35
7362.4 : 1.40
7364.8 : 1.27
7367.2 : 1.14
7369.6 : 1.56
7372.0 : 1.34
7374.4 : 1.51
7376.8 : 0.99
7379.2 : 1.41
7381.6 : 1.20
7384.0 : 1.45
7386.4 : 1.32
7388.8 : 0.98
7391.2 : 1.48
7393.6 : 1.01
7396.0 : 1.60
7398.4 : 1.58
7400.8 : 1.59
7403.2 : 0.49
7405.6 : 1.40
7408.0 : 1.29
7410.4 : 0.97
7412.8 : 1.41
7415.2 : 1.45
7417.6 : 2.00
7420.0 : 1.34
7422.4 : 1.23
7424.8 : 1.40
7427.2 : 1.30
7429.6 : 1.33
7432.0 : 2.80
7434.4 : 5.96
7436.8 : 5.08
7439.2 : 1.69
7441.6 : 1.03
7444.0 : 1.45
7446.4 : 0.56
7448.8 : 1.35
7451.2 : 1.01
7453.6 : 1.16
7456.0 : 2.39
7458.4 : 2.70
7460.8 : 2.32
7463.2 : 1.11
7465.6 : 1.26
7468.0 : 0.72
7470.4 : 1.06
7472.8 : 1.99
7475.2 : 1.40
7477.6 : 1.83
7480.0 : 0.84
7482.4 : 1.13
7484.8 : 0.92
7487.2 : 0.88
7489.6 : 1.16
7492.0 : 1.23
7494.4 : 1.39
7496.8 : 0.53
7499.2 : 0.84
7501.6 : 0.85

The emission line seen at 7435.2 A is H-alpha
